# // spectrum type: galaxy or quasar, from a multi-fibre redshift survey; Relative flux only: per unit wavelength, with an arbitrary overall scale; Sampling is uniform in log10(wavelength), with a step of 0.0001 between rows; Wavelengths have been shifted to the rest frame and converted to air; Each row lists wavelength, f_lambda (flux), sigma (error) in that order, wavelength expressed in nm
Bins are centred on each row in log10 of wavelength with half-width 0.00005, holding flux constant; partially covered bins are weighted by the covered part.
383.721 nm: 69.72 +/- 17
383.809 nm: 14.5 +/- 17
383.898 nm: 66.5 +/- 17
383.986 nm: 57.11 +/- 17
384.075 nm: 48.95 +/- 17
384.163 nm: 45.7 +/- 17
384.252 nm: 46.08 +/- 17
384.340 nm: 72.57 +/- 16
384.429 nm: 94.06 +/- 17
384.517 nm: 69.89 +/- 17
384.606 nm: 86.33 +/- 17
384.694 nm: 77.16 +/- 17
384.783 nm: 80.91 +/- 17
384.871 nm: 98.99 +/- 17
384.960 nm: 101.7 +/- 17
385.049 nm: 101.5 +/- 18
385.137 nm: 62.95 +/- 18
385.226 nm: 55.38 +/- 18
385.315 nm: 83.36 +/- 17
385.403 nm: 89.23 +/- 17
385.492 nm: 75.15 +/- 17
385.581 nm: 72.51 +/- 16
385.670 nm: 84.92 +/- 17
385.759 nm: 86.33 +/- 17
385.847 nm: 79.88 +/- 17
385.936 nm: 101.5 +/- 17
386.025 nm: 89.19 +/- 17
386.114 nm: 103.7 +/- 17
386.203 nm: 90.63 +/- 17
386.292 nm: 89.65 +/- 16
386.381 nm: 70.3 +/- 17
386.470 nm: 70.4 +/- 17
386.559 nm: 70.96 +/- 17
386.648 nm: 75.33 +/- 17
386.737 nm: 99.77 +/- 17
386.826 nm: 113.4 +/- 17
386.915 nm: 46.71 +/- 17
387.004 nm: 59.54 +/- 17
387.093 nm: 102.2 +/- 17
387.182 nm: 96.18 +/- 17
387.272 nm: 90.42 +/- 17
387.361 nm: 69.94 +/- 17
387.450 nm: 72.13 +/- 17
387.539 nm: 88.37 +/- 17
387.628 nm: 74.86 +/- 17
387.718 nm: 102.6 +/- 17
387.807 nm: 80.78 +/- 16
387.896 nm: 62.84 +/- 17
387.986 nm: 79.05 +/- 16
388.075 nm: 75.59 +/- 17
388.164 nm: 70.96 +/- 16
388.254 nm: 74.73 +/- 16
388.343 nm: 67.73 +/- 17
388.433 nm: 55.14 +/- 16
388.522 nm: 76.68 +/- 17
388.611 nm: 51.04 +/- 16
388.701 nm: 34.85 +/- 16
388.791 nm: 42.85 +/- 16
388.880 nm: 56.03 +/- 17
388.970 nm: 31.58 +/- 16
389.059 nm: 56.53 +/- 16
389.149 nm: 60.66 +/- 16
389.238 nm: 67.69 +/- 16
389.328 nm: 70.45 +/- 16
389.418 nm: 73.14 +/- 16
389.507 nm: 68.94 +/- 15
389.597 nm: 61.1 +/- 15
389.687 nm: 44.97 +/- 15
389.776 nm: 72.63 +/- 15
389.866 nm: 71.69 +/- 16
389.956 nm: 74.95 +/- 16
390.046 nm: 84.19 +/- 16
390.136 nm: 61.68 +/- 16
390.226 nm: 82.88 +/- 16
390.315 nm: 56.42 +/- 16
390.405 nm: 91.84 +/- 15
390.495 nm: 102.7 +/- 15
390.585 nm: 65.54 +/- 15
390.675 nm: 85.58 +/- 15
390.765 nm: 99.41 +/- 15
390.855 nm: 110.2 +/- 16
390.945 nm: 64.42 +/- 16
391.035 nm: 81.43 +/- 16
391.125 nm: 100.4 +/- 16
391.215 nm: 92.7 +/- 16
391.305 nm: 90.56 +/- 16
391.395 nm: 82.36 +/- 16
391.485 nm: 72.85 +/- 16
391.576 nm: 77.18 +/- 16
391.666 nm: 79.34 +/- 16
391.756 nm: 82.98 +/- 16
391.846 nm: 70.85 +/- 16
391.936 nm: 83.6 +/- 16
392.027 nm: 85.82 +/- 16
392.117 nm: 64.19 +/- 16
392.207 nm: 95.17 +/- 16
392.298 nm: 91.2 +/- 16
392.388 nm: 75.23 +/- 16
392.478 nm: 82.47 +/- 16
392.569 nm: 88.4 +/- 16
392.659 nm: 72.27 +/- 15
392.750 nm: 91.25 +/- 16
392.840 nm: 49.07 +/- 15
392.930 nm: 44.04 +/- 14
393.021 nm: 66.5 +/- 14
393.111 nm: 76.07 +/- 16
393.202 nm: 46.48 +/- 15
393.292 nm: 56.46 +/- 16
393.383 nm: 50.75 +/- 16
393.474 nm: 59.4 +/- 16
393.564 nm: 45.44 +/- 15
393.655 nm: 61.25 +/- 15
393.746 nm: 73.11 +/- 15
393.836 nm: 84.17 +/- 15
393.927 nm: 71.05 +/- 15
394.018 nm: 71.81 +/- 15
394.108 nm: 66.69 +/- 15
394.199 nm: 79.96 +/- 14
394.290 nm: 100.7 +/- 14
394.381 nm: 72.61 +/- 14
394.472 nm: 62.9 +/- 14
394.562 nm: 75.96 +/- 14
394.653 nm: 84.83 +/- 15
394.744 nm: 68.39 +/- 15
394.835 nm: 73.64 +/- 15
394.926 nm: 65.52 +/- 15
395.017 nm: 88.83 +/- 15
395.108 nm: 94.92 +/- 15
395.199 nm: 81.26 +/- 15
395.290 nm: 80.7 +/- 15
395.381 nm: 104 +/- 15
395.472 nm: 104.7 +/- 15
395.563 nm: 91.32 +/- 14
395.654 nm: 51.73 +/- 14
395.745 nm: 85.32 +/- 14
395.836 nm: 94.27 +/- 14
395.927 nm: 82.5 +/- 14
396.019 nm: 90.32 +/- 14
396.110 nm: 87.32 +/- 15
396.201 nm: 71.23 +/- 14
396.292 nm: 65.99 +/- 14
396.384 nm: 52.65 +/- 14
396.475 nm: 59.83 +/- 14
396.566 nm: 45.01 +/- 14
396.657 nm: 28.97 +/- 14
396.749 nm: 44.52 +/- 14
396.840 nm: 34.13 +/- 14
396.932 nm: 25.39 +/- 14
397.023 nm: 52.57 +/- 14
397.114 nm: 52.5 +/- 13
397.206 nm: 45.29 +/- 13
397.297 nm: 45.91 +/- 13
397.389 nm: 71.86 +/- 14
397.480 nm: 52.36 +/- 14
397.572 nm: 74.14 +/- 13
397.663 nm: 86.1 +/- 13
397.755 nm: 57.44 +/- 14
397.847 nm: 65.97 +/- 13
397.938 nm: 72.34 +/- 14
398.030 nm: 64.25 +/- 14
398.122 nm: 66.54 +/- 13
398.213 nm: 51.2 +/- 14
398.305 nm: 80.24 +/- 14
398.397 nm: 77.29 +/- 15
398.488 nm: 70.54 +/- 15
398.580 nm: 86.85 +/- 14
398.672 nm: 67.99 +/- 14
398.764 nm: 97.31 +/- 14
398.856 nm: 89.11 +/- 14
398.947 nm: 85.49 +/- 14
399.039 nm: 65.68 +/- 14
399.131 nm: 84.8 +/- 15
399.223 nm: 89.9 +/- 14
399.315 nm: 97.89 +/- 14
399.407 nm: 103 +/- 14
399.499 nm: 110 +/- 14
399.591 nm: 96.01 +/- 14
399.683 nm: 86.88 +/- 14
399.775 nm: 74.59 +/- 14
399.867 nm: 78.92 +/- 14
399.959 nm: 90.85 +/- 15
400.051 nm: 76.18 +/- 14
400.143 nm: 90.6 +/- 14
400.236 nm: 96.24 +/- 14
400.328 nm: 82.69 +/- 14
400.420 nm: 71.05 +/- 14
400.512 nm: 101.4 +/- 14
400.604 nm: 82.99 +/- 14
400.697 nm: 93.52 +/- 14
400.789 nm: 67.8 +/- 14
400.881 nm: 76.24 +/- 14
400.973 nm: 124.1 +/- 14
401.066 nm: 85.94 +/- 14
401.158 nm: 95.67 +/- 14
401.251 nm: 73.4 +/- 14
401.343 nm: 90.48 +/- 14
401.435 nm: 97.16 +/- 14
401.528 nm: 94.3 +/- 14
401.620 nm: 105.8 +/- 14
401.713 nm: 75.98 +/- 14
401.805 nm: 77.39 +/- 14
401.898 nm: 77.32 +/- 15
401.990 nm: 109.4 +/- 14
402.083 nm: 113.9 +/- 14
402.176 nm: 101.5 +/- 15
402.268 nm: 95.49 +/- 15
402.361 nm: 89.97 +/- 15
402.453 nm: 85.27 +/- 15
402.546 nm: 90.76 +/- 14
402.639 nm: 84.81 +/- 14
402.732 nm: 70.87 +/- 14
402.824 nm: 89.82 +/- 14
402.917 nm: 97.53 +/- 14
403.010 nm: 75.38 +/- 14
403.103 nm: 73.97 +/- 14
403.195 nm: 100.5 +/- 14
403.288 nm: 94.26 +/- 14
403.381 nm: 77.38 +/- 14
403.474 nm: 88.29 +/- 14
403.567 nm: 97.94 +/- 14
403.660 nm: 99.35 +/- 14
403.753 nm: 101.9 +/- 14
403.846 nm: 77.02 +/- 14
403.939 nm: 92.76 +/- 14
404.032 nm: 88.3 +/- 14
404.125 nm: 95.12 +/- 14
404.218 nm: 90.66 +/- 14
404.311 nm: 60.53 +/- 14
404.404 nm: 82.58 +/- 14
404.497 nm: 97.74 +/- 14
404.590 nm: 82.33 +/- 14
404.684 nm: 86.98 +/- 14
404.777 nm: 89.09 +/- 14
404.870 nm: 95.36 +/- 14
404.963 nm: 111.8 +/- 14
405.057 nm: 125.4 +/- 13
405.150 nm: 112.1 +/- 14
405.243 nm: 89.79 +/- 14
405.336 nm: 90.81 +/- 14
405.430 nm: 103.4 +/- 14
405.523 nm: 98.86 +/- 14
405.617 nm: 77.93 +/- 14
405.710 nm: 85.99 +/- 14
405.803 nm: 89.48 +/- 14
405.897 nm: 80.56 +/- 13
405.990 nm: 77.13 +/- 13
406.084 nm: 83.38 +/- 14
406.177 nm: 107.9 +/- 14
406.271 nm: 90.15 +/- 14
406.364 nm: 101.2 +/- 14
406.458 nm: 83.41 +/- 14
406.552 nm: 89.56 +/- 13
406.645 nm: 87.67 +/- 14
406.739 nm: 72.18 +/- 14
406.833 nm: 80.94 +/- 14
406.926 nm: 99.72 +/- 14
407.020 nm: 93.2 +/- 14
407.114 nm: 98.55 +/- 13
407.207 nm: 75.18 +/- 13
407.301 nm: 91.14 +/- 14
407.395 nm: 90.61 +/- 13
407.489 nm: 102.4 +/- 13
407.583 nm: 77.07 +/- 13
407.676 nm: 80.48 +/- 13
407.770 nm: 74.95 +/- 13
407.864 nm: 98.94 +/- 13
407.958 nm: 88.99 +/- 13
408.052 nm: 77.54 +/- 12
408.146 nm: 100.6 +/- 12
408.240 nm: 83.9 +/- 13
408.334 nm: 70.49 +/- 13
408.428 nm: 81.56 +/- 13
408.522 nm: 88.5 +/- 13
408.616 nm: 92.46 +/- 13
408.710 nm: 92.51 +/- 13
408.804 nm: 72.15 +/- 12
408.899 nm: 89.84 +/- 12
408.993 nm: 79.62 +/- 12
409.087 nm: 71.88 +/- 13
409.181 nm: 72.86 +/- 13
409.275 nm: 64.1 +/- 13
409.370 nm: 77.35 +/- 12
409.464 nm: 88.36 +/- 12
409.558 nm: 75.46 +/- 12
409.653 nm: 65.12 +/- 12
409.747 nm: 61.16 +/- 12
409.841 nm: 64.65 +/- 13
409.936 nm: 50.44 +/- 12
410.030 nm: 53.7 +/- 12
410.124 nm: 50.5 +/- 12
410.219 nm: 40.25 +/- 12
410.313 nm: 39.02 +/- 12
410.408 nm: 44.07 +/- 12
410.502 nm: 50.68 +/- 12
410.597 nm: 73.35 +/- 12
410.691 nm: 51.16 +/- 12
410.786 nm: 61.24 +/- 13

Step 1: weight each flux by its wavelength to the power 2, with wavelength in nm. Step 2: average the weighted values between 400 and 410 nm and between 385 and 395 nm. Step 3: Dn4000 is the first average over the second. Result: 1.25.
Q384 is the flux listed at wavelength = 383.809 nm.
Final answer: 14.5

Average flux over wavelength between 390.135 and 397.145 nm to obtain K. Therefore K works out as 73.9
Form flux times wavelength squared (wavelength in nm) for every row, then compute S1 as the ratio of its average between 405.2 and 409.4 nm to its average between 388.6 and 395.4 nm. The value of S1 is 1.3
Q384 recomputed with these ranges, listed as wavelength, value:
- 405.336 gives 90.81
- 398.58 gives 86.85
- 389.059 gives 56.53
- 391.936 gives 83.6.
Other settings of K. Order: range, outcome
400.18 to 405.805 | 90.7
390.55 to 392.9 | 81.9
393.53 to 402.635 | 78.3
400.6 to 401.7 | 90.4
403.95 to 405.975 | 91.9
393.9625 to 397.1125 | 71.5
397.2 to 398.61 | 67.2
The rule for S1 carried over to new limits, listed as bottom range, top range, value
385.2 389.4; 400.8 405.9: 1.32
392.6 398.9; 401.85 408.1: 1.37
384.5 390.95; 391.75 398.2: 0.95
